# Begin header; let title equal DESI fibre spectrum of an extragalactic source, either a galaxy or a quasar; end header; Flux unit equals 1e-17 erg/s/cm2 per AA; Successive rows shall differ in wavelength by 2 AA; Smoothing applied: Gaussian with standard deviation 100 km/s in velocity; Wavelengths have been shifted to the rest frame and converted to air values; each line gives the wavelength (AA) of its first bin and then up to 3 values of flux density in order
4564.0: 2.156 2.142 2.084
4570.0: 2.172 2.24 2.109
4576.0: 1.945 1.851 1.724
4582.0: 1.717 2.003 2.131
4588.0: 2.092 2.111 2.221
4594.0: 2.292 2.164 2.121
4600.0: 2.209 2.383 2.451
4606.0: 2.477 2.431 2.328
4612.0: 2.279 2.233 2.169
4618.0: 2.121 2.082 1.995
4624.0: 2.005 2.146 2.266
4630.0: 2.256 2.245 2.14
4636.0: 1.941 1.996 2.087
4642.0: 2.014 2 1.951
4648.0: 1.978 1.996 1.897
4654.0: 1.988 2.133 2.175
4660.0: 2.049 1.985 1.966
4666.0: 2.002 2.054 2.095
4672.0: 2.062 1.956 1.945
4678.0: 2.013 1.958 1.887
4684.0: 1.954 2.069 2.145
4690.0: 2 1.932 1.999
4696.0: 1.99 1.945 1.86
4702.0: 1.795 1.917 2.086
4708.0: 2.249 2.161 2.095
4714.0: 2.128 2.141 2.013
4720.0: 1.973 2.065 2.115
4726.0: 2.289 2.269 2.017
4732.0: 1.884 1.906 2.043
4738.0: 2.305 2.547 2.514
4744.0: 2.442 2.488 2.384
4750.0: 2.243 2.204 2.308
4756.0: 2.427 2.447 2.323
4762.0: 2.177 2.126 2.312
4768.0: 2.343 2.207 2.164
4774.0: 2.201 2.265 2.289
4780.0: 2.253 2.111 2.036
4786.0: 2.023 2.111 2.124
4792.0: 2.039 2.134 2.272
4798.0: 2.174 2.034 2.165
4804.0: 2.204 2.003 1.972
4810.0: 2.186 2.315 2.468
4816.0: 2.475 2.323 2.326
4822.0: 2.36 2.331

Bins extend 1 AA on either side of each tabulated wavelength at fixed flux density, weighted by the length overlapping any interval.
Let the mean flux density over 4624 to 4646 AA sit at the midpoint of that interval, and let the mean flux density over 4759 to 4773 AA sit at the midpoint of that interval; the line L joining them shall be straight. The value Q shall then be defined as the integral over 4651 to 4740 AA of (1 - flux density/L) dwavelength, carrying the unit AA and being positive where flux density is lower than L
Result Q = 5.0 AA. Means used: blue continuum 2.1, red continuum 2.24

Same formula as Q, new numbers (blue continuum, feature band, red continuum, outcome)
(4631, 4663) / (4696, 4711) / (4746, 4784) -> 1.0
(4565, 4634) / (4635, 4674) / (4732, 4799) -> 2.9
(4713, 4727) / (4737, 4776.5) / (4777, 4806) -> -3.8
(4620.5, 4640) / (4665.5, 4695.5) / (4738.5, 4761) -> 3.0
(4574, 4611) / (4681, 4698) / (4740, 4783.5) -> 1.8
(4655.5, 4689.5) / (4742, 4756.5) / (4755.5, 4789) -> -1.3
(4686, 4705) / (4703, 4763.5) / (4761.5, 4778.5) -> -3.1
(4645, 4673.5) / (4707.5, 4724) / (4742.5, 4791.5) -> 0.3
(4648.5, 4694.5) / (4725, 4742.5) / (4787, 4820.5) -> -0.8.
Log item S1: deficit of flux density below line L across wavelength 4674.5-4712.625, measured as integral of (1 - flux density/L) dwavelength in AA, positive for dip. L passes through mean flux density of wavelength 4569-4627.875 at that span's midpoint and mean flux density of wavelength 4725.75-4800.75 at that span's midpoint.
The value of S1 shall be 3.34 AA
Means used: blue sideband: 2.15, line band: 2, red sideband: 2.22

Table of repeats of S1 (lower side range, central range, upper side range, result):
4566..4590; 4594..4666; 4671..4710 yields -4.6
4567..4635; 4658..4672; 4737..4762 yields 1.3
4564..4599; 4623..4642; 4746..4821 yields -0.1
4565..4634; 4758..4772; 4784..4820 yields -0.5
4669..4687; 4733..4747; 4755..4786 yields -1.1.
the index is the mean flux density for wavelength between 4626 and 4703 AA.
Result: 2.02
